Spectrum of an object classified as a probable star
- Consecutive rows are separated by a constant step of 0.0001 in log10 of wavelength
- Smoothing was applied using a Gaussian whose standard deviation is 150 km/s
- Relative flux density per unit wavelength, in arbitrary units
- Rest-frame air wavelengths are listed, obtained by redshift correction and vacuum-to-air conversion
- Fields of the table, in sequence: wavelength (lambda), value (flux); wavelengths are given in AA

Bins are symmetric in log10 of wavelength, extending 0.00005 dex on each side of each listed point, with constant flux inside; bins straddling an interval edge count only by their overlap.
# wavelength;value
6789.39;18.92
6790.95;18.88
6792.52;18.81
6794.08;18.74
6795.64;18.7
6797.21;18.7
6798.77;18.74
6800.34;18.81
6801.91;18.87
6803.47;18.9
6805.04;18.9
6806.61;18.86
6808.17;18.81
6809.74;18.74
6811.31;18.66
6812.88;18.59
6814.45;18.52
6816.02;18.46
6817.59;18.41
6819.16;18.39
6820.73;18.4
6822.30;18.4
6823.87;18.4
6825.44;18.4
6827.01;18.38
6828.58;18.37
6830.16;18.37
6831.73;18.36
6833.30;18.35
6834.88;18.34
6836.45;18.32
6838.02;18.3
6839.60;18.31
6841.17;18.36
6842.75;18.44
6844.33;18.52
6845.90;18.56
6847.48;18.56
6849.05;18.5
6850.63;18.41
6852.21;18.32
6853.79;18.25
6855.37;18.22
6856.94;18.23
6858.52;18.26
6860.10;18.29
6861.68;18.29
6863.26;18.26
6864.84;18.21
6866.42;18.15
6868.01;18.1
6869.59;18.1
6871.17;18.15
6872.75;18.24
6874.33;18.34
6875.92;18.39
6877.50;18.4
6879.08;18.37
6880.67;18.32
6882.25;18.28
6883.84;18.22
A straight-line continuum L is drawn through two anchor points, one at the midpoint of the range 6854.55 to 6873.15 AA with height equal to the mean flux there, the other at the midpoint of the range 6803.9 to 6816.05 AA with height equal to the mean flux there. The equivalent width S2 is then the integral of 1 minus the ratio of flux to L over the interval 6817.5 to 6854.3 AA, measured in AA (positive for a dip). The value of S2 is 0.15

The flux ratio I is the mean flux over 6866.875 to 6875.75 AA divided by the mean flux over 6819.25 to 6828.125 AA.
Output 0.99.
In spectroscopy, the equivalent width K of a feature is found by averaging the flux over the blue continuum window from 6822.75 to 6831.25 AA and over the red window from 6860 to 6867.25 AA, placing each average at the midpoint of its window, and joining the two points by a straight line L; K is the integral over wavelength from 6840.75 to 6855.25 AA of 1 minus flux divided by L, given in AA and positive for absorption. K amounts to -0.1 AA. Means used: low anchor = 18.4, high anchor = 18.2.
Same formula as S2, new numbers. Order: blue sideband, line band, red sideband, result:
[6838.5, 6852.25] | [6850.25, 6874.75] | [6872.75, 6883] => 0.2 AA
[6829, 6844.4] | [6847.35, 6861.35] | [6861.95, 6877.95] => 0.0 AA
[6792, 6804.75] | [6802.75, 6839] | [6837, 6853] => 0.2 AA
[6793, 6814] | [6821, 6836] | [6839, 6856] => 0.2 AA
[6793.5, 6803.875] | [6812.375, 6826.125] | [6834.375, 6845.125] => 0.1 AA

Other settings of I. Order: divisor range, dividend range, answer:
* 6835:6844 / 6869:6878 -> 1.00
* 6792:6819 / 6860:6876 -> 0.97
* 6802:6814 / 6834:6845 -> 0.98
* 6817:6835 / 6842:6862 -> 1.00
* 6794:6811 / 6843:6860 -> 0.98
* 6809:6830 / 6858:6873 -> 0.99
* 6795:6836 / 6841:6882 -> 0.99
